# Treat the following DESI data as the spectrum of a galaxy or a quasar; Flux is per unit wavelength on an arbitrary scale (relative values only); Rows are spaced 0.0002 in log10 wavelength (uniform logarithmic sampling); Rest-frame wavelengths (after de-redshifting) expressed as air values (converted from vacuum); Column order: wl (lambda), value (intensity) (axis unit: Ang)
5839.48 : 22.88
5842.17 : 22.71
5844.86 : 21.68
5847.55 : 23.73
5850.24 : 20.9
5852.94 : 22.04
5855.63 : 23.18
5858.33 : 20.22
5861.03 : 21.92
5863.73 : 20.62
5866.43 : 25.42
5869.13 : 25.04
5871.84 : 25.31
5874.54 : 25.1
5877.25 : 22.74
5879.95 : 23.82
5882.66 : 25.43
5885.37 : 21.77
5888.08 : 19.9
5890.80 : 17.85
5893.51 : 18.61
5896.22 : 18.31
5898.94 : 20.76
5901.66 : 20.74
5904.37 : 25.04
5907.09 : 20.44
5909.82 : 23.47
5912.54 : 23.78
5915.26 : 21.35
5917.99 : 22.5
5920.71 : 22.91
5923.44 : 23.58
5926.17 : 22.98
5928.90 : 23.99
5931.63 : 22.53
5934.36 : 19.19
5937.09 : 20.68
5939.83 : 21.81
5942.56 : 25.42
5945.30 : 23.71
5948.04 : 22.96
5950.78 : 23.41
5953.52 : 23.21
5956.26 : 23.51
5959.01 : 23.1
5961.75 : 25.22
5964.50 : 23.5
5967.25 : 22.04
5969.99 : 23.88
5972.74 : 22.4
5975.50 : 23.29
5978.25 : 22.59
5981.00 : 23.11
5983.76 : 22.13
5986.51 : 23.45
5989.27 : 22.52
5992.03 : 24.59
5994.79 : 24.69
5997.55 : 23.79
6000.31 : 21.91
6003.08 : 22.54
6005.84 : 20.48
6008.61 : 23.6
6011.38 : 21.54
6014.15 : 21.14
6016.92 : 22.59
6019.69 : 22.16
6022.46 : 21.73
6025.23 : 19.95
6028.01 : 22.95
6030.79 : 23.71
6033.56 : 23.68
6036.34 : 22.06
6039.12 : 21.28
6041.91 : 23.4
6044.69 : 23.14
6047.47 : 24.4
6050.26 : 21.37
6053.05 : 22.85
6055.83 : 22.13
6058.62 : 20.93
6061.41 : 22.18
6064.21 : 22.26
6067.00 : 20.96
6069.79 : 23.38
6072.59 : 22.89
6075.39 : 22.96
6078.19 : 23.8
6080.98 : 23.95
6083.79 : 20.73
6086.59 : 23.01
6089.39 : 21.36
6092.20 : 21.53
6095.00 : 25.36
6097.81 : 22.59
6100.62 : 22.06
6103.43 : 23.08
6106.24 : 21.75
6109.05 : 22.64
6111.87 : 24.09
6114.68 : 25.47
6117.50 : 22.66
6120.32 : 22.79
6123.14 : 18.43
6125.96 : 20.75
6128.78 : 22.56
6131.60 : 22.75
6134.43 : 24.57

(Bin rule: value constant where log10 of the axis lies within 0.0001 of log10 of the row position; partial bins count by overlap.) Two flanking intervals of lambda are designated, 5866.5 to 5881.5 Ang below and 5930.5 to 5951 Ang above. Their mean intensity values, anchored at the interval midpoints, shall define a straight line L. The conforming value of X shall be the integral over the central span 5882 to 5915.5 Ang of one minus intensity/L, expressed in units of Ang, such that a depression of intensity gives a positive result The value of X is 3.47 Ang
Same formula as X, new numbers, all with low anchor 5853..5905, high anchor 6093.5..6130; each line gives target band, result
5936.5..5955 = -0.70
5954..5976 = -1.02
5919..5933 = -0.58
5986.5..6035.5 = -0.34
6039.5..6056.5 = -0.24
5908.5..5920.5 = -0.30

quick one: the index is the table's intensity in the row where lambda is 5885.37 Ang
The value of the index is 21.77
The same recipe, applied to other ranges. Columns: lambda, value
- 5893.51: 18.61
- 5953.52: 23.21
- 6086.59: 23.01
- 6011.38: 21.54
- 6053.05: 22.85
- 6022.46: 21.73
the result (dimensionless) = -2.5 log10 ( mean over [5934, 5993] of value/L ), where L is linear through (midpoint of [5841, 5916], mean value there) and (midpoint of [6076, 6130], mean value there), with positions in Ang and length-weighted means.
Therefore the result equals -0.033 mag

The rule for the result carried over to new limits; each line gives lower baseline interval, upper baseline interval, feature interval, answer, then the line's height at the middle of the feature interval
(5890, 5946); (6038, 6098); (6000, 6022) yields 0.02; 22.3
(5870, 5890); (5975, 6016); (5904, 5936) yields 0.03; 23.1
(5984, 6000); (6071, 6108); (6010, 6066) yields 0.04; 23.2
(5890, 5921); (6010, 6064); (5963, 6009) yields -0.05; 21.9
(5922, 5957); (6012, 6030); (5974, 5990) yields -0.03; 22.3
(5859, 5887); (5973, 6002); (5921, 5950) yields 0.03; 23.4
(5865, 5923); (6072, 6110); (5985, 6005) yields -0.03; 22.6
